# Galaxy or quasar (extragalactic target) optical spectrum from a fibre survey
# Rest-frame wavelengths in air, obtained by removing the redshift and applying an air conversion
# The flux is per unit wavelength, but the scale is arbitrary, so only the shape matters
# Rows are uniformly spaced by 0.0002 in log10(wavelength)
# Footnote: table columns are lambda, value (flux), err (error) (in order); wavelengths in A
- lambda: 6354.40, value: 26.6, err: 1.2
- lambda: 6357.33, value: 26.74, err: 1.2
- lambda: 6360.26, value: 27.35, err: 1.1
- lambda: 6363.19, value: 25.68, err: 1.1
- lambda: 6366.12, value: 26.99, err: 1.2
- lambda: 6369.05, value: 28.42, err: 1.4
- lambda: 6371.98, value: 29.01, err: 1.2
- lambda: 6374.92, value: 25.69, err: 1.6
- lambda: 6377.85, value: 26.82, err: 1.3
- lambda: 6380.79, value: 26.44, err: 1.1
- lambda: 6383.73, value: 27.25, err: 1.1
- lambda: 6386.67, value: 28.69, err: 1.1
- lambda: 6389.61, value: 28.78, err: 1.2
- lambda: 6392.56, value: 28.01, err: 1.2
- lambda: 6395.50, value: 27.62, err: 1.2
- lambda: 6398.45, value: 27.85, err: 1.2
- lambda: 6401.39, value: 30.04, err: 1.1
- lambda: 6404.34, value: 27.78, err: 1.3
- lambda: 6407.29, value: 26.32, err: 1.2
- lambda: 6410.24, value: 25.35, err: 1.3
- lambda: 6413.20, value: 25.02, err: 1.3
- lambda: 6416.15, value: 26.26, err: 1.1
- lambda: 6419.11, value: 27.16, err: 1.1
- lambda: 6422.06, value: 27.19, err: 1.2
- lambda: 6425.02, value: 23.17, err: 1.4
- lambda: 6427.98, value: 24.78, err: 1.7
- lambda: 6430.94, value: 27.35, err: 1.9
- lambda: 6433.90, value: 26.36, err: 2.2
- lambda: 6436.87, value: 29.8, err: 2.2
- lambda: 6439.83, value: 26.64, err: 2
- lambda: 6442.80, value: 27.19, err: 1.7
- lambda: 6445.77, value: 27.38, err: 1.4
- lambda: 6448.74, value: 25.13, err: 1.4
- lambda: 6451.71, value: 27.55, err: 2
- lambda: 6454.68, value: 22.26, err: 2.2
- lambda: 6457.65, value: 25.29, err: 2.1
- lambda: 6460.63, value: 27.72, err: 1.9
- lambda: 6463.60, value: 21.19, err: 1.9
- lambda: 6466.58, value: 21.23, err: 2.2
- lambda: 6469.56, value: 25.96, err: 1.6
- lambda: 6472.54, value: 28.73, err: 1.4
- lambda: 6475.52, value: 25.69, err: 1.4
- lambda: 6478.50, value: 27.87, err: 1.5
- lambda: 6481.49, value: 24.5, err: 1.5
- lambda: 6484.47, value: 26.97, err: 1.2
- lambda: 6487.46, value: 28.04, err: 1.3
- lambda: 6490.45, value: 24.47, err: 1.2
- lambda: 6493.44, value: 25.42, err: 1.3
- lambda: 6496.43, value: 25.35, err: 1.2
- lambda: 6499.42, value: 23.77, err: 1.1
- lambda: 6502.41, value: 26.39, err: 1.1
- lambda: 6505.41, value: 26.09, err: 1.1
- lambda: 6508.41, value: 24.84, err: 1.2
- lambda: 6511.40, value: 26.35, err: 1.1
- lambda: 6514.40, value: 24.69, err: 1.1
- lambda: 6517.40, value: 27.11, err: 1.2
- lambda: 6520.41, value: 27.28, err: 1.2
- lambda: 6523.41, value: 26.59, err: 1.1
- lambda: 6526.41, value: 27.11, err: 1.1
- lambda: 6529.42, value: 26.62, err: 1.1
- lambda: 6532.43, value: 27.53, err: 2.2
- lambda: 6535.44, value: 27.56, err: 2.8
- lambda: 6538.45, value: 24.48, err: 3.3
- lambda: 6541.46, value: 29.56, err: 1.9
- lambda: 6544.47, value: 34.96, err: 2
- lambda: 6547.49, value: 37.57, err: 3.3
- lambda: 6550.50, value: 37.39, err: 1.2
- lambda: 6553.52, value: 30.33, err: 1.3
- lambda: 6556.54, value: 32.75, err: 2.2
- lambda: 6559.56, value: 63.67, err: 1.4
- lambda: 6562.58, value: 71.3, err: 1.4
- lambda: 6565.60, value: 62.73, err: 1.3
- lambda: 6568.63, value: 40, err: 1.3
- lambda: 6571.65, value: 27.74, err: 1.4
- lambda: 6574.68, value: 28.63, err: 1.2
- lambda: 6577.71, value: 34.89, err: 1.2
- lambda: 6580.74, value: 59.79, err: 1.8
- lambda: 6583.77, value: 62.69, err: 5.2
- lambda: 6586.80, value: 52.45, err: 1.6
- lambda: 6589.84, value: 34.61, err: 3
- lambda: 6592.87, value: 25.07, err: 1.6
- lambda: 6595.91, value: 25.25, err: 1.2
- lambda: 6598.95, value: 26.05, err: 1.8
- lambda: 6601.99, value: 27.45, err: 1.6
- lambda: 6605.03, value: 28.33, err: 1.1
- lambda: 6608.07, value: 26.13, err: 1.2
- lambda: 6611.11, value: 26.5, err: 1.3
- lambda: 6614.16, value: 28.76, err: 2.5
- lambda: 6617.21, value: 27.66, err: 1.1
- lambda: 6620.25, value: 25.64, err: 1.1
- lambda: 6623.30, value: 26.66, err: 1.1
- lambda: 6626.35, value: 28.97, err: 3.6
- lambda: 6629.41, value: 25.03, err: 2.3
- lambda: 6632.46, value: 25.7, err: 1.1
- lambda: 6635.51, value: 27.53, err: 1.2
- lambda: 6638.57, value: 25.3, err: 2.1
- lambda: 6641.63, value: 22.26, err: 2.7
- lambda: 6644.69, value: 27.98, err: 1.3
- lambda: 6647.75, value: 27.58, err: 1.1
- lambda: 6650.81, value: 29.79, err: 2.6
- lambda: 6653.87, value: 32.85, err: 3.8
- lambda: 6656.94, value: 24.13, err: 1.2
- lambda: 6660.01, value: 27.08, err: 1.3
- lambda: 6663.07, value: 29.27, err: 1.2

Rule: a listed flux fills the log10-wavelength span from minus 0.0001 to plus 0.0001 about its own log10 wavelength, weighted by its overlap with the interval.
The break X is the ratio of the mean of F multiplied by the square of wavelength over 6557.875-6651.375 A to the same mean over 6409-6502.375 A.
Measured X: 1.40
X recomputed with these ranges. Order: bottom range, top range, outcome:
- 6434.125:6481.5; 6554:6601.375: 1.70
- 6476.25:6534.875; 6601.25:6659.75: 1.07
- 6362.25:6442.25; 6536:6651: 1.34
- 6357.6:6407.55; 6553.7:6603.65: 1.61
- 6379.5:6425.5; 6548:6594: 1.72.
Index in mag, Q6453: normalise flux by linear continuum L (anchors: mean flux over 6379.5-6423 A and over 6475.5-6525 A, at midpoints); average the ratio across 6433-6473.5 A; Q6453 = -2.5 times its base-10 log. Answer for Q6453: 0.03 mag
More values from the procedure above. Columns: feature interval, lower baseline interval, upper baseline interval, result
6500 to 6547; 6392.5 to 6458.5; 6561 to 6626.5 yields 0.18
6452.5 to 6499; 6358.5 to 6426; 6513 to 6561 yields 0.17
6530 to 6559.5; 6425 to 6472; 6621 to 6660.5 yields -0.24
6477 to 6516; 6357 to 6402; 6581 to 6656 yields 0.12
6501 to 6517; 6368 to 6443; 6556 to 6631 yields 0.25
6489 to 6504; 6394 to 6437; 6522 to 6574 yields 0.29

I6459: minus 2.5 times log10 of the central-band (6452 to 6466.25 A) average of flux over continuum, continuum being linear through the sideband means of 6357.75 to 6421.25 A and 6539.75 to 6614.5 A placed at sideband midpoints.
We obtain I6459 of 0.28 mag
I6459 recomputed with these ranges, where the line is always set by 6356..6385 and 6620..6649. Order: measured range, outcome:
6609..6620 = -0.04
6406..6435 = 0.04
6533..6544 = -0.06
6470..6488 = -0.01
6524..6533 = -0.02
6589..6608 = -0.04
